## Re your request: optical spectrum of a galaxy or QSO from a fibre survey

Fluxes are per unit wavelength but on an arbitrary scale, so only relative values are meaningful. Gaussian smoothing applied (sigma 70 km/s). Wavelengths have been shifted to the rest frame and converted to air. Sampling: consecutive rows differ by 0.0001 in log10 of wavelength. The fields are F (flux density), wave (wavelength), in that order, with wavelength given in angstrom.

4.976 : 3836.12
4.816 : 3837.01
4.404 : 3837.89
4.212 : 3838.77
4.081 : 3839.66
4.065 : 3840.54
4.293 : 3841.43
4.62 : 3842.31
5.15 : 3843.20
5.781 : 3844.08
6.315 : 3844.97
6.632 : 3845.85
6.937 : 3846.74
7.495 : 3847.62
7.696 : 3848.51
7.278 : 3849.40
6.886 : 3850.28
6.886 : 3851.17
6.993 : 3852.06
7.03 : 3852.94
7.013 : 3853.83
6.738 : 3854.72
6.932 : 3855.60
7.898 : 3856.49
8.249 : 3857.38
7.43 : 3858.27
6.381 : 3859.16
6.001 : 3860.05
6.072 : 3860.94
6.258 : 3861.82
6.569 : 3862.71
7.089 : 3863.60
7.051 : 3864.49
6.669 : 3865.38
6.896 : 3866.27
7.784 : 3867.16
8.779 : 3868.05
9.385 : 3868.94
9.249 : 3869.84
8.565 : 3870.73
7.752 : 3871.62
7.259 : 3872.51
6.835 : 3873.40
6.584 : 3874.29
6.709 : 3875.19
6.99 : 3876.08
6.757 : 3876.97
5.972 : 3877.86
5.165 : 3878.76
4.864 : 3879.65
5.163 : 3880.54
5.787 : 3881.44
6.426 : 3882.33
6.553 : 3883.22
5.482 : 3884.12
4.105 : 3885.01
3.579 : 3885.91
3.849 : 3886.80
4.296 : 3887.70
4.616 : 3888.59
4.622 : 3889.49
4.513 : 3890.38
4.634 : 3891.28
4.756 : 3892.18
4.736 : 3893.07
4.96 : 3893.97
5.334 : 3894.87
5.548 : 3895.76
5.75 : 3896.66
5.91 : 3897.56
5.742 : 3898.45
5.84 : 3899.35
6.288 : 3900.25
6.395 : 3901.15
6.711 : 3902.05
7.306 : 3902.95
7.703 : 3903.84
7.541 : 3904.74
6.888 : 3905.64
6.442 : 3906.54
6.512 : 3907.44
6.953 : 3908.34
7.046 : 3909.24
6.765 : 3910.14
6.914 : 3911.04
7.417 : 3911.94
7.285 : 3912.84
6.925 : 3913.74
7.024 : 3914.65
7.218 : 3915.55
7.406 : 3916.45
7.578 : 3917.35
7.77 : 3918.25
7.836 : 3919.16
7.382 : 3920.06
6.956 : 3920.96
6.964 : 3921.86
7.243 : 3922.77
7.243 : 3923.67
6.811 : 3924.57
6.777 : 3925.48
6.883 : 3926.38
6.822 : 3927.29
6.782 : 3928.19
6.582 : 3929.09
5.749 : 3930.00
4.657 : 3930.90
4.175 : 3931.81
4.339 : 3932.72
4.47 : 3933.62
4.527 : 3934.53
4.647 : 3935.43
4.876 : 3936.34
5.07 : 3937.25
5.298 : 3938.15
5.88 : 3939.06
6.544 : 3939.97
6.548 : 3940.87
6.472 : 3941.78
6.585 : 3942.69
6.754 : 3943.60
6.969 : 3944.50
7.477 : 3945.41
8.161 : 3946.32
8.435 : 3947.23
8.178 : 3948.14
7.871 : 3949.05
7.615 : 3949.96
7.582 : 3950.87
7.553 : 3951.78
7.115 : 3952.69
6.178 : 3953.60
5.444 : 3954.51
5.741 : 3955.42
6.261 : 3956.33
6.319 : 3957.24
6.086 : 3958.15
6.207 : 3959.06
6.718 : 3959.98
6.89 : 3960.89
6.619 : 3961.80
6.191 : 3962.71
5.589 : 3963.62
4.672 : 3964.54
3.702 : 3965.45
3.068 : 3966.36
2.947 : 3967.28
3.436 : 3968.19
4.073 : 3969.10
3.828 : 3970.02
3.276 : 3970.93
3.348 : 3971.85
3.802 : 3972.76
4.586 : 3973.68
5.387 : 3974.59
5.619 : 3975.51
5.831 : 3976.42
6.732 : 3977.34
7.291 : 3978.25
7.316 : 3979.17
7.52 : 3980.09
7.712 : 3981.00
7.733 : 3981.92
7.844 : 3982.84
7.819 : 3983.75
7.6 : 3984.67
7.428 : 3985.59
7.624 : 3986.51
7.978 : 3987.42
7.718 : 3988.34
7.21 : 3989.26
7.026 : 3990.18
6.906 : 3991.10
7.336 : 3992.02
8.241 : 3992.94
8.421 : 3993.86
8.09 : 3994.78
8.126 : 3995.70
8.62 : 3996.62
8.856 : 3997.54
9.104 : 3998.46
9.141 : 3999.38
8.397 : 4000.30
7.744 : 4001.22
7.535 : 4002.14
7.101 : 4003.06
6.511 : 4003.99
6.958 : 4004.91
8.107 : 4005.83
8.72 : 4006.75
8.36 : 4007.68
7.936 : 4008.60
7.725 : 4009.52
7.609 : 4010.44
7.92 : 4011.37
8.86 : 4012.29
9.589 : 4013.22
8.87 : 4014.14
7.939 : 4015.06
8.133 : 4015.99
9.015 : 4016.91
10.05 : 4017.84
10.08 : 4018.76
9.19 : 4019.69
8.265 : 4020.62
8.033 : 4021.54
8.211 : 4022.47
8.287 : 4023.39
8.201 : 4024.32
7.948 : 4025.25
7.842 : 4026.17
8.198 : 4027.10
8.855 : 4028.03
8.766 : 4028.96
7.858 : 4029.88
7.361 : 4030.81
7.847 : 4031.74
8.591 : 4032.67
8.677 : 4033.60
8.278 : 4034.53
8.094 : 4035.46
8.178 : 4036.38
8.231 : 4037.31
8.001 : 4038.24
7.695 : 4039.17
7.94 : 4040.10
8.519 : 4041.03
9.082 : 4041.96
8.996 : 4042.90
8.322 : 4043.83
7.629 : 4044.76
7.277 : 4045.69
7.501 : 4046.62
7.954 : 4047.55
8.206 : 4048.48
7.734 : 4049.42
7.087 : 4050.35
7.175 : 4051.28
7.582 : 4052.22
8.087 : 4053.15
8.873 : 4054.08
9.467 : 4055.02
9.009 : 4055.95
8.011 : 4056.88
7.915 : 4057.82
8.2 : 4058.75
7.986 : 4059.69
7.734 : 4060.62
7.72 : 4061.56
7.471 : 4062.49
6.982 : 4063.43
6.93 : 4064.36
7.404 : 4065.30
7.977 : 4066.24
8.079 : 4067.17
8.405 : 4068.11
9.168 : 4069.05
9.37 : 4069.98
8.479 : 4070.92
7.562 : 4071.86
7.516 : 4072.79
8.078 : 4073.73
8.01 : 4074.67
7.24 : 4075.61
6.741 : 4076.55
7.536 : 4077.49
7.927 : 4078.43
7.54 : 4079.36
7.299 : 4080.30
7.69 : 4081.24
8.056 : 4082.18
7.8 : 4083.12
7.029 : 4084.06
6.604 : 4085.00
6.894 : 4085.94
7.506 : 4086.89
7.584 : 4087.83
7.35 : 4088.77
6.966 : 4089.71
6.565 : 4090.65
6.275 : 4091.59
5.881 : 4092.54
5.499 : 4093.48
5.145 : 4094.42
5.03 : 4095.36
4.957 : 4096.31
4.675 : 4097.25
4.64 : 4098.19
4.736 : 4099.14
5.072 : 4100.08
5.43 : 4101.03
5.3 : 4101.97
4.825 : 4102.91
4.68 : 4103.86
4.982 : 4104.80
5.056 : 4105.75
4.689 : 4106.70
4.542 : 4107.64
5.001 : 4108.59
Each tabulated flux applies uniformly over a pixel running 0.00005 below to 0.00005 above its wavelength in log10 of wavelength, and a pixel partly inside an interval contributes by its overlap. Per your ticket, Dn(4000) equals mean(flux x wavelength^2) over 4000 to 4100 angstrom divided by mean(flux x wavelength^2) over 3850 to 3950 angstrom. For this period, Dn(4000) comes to 1.29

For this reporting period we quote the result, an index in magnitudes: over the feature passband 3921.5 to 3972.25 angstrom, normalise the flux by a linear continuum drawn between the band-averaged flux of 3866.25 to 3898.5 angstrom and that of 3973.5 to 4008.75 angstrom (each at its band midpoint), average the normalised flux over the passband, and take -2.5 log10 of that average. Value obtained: 0.16 mag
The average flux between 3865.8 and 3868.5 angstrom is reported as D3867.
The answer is 7.82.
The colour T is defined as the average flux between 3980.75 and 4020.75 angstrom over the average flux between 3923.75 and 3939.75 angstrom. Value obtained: 1.45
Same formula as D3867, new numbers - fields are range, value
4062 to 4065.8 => 7.2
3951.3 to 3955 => 6.57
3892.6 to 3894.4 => 4.85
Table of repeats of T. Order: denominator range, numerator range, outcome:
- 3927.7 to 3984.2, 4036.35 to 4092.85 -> 1.31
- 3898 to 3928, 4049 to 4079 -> 1.13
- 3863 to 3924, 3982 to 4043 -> 1.26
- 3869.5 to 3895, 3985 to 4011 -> 1.38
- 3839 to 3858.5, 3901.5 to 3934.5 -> 1.04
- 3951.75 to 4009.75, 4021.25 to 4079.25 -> 1.20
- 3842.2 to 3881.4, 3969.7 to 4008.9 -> 1.04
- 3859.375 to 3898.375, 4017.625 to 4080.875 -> 1.33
